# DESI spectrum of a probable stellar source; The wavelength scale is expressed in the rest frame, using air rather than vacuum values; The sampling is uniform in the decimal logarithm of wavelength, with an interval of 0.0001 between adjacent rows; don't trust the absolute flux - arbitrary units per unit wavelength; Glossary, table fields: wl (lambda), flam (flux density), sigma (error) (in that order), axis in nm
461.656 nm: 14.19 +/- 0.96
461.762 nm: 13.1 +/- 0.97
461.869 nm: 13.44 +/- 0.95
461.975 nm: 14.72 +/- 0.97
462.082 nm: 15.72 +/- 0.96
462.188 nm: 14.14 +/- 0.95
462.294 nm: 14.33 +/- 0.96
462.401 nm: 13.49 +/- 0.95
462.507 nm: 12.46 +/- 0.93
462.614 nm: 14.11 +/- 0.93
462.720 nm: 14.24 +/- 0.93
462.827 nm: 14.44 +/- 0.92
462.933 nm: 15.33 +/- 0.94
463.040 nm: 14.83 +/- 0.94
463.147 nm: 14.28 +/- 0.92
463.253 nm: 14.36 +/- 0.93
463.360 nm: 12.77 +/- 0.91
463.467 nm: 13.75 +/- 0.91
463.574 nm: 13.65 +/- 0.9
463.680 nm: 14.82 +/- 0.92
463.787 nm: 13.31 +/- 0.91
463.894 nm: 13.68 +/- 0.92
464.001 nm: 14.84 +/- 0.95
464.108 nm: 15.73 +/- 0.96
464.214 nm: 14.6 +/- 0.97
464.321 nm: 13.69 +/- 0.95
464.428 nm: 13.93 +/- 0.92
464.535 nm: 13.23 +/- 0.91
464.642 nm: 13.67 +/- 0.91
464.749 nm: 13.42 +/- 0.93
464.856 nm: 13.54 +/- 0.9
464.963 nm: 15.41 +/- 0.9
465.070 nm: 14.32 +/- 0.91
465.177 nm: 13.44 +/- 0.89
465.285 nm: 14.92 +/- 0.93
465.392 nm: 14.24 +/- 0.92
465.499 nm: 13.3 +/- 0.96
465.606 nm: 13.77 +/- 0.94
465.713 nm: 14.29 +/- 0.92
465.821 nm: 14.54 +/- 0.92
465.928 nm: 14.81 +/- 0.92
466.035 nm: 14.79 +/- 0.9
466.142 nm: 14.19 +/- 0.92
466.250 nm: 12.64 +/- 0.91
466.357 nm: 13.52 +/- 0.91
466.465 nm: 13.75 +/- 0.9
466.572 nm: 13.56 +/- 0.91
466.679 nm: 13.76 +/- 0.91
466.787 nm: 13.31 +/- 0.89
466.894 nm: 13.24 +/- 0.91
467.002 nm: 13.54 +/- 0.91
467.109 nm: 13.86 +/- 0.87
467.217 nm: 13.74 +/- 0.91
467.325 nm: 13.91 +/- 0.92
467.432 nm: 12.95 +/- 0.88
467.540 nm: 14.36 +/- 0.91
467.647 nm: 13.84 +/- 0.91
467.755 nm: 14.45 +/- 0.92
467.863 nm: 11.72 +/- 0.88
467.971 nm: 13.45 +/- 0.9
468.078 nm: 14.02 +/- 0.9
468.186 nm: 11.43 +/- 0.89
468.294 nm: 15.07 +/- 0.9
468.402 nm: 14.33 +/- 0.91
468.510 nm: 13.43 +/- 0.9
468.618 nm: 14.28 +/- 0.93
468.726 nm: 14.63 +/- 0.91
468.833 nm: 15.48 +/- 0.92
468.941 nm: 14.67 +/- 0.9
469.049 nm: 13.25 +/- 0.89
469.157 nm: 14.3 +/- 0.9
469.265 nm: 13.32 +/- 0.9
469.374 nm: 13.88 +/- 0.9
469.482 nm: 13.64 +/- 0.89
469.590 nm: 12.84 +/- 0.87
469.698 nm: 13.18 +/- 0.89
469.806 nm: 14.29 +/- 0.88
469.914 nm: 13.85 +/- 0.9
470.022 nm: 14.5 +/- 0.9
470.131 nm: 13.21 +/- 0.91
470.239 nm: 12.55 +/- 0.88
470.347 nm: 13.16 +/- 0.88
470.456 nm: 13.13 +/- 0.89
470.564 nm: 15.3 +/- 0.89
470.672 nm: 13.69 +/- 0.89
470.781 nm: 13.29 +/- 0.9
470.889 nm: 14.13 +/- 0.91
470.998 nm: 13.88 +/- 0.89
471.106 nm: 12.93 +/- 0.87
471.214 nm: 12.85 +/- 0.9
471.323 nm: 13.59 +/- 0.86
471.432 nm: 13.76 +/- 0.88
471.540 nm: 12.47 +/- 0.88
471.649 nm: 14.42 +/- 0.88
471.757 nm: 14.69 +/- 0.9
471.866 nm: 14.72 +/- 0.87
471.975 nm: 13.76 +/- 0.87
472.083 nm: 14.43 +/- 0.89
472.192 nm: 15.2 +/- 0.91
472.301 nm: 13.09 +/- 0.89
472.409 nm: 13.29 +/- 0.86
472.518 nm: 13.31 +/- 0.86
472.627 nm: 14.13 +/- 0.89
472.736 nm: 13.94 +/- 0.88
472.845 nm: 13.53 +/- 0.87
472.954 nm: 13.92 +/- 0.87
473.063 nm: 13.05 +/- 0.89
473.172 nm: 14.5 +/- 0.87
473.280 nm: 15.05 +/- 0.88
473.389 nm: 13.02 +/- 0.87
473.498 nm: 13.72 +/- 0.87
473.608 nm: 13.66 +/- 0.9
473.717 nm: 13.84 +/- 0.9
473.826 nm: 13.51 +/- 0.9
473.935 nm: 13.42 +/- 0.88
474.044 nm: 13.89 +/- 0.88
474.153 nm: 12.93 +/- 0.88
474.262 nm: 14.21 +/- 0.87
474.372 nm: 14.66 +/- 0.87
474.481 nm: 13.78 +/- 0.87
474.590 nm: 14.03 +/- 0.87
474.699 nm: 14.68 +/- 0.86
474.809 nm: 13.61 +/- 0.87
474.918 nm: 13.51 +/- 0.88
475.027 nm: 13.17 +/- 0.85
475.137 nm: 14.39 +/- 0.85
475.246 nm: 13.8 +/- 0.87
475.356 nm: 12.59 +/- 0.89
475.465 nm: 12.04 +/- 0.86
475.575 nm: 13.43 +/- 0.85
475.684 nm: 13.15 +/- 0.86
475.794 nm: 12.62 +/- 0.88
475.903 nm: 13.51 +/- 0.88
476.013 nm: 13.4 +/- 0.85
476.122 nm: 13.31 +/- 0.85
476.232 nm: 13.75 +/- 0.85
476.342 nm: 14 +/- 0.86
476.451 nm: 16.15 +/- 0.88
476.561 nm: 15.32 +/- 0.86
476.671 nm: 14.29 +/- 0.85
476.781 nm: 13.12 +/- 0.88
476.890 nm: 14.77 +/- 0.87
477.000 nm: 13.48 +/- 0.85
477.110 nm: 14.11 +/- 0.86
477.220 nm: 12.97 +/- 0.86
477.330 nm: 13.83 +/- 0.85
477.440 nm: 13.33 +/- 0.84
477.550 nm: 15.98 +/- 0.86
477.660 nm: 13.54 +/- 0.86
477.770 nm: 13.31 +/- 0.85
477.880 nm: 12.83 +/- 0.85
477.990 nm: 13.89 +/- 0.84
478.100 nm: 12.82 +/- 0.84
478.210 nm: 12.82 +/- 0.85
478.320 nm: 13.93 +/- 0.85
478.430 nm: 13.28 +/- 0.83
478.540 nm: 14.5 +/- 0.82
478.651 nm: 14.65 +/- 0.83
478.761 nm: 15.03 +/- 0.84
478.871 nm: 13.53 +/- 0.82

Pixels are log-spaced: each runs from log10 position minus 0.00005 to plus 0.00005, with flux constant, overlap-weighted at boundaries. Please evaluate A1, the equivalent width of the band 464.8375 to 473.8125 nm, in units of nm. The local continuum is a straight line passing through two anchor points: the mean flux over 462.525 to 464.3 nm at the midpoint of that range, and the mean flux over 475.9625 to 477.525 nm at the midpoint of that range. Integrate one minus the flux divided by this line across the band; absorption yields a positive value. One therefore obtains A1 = 0.21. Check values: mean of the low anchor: 14.2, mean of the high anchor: 14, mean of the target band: 13.8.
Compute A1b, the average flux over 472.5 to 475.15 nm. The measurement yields 13.8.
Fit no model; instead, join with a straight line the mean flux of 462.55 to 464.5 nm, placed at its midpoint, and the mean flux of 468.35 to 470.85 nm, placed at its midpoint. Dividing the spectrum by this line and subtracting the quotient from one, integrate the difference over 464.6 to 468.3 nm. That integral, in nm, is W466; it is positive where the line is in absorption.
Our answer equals 0.07 nm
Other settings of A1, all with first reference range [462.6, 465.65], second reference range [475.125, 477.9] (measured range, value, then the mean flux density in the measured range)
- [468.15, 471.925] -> 0.041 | 13.8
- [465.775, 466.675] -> 0.007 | 14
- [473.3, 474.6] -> 0.006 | 13.7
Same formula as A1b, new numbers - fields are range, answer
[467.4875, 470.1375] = 13.8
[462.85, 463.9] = 14.1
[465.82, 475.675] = 13.7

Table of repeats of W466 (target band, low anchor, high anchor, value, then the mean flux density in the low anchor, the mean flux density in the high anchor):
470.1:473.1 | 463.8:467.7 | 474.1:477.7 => 0.04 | 13.9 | 13.8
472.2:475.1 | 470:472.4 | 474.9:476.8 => -0.02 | 13.7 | 13.7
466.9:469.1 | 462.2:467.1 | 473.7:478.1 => 0.02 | 14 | 13.7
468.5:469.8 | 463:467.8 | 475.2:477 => -0.01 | 14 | 13.7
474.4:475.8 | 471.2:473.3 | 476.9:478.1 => 0.03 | 13.9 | 13.7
